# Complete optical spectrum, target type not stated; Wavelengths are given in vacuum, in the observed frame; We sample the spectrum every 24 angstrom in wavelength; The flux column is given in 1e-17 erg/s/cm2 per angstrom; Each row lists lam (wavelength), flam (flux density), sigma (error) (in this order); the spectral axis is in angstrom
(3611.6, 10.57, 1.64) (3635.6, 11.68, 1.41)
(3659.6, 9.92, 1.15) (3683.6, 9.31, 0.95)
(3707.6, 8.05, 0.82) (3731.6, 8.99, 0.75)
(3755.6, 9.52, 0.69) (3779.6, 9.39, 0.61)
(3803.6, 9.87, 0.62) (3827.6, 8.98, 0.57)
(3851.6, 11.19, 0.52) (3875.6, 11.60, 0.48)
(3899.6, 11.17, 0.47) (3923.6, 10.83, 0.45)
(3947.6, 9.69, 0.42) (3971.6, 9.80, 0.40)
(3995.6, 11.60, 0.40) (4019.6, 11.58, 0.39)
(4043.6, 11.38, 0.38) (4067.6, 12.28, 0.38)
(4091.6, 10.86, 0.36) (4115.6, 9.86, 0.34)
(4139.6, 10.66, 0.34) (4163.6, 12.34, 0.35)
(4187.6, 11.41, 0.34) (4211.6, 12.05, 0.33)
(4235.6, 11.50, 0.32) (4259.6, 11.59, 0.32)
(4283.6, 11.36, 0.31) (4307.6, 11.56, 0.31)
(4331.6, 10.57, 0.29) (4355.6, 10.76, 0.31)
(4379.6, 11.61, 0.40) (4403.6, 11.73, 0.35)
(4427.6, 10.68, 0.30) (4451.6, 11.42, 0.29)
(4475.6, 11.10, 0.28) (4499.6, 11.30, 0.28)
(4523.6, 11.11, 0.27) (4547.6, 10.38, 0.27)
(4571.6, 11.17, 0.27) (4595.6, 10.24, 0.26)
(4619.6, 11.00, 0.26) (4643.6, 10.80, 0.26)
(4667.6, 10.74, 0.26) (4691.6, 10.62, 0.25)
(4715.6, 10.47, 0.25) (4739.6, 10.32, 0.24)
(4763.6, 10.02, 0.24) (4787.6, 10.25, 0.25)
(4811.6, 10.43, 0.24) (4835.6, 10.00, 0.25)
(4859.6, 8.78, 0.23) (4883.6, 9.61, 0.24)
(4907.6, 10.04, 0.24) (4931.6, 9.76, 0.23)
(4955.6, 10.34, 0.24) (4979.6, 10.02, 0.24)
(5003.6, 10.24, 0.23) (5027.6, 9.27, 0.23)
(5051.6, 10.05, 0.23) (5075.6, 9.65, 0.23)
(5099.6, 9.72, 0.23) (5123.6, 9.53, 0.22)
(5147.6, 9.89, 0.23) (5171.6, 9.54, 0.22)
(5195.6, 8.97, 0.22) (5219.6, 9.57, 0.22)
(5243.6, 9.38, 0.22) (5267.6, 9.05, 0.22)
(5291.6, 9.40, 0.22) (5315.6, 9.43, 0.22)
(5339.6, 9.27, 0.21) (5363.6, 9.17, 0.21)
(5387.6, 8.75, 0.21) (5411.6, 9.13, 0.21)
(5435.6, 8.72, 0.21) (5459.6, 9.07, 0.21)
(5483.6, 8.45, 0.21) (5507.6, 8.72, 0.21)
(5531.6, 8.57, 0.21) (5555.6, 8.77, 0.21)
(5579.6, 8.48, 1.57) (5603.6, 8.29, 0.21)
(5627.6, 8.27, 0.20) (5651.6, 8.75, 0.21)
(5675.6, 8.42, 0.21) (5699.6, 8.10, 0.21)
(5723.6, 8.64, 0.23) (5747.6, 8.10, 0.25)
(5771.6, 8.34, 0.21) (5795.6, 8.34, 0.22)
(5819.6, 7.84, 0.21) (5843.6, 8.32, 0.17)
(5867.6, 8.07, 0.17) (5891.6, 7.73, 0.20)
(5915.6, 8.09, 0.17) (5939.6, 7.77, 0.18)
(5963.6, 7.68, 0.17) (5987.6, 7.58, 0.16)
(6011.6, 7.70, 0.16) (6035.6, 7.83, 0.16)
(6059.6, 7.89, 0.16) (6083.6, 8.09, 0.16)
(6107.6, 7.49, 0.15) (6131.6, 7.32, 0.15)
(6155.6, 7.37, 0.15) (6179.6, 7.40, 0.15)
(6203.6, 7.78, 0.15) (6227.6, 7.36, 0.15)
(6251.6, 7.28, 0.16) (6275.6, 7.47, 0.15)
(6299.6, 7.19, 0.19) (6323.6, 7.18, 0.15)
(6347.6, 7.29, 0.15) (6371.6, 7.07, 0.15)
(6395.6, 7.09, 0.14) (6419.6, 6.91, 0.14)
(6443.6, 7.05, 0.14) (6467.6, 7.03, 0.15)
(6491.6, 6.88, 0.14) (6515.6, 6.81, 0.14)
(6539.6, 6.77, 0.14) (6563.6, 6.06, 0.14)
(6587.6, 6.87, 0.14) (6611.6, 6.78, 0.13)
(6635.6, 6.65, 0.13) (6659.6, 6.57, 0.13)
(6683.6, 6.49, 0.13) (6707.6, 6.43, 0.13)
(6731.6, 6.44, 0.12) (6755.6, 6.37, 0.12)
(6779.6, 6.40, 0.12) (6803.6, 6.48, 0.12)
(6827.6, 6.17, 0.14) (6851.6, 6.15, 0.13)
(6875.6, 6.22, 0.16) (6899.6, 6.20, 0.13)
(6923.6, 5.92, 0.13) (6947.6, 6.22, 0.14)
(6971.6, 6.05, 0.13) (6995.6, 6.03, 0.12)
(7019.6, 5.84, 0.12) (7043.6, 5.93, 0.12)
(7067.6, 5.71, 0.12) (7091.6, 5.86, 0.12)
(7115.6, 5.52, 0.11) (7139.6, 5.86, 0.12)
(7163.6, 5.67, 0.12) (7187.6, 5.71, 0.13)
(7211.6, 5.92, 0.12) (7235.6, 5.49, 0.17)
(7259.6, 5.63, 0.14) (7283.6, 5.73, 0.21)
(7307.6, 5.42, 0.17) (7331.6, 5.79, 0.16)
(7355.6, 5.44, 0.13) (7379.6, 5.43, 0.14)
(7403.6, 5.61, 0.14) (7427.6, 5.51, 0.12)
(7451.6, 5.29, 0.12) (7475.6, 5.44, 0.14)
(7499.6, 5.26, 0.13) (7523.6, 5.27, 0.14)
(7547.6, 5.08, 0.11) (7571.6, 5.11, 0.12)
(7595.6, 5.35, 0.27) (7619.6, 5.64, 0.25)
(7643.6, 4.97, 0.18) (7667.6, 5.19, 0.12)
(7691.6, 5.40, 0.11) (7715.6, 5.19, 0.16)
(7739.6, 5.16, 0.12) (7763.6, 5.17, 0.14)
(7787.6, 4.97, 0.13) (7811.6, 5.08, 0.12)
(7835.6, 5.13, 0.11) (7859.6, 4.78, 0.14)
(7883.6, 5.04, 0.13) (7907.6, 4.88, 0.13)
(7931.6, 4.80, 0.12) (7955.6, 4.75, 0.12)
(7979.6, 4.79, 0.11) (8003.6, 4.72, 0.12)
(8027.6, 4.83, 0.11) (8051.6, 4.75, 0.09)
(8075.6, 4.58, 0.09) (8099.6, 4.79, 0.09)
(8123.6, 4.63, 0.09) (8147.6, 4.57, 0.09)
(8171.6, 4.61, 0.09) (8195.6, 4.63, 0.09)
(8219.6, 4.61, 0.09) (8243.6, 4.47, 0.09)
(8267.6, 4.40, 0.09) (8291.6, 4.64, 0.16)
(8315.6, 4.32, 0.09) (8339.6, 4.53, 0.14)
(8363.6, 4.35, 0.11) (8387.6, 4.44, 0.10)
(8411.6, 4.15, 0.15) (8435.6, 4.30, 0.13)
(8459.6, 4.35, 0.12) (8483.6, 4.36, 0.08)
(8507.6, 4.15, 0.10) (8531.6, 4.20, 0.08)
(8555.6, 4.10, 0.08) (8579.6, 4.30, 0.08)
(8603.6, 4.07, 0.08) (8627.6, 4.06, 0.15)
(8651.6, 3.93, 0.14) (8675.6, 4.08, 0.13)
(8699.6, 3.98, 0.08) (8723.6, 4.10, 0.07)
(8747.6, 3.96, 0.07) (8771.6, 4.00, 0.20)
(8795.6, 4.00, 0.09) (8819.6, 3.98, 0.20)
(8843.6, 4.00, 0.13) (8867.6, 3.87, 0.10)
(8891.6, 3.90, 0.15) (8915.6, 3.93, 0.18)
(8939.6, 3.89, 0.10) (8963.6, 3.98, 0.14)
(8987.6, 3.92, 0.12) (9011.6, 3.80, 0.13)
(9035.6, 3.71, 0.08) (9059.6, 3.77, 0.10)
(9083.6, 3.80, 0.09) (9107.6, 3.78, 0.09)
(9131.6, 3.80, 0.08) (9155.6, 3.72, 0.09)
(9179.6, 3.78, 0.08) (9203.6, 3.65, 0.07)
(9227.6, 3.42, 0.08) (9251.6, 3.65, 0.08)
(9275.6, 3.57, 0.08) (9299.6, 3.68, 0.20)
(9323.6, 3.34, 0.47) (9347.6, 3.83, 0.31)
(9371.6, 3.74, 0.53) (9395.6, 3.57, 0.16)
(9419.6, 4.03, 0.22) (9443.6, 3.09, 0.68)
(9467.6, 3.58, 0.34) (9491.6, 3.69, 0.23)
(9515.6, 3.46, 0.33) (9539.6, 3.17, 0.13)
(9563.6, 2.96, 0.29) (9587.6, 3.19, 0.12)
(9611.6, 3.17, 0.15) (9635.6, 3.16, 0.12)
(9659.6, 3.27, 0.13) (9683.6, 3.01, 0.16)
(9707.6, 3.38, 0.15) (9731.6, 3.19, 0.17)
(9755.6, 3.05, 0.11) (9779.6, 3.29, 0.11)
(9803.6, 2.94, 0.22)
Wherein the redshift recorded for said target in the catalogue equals 0.00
